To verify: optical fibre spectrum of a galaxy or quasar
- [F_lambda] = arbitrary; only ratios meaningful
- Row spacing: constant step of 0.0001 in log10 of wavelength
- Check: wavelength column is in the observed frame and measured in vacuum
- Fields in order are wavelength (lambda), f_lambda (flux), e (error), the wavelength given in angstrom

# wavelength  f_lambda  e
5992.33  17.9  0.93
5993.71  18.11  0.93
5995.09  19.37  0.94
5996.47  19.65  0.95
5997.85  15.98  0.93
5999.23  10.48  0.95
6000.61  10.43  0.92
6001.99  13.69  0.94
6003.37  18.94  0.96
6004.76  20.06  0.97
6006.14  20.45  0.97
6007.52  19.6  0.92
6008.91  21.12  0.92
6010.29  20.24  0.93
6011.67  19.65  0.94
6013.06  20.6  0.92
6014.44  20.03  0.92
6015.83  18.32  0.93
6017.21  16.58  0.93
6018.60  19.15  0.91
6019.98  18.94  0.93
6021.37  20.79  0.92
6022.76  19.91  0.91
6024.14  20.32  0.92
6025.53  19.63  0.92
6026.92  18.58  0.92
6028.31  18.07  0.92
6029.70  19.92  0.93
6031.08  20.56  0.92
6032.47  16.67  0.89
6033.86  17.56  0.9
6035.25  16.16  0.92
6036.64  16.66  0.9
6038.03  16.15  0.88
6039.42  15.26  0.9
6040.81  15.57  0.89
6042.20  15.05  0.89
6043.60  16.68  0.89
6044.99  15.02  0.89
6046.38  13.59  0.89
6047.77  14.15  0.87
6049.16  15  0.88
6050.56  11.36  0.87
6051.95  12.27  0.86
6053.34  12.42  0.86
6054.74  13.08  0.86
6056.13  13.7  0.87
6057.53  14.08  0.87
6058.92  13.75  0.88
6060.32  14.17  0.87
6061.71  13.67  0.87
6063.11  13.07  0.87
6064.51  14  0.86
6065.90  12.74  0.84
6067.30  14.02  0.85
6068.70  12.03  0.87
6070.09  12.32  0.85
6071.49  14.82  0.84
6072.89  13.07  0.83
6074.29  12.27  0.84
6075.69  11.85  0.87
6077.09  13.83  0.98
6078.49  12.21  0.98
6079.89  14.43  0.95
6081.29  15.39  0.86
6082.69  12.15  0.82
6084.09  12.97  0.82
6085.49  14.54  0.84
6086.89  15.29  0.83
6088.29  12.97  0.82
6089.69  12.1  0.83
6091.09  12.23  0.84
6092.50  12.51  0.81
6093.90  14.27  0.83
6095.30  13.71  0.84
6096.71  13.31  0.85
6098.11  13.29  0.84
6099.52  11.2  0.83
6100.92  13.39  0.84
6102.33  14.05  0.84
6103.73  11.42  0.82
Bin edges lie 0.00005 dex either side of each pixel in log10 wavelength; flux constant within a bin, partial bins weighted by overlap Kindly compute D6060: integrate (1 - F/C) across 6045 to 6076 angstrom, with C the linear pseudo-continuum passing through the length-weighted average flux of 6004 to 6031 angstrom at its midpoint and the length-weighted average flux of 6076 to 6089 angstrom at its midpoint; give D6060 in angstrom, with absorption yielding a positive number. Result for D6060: 4.7 angstrom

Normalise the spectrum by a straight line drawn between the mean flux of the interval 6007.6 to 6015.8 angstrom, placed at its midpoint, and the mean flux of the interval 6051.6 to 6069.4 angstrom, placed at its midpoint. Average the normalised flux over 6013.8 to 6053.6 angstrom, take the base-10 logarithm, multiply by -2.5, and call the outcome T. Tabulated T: 0.01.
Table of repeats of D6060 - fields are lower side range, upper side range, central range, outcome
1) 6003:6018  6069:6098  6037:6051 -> 1.5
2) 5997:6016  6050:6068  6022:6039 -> -2.7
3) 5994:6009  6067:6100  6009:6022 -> -2.4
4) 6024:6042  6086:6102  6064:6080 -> 1.8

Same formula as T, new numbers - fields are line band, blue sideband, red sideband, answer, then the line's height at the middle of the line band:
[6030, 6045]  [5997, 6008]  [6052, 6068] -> -0.15 mag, 14.5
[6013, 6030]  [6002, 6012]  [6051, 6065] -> -0.08 mag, 17.8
